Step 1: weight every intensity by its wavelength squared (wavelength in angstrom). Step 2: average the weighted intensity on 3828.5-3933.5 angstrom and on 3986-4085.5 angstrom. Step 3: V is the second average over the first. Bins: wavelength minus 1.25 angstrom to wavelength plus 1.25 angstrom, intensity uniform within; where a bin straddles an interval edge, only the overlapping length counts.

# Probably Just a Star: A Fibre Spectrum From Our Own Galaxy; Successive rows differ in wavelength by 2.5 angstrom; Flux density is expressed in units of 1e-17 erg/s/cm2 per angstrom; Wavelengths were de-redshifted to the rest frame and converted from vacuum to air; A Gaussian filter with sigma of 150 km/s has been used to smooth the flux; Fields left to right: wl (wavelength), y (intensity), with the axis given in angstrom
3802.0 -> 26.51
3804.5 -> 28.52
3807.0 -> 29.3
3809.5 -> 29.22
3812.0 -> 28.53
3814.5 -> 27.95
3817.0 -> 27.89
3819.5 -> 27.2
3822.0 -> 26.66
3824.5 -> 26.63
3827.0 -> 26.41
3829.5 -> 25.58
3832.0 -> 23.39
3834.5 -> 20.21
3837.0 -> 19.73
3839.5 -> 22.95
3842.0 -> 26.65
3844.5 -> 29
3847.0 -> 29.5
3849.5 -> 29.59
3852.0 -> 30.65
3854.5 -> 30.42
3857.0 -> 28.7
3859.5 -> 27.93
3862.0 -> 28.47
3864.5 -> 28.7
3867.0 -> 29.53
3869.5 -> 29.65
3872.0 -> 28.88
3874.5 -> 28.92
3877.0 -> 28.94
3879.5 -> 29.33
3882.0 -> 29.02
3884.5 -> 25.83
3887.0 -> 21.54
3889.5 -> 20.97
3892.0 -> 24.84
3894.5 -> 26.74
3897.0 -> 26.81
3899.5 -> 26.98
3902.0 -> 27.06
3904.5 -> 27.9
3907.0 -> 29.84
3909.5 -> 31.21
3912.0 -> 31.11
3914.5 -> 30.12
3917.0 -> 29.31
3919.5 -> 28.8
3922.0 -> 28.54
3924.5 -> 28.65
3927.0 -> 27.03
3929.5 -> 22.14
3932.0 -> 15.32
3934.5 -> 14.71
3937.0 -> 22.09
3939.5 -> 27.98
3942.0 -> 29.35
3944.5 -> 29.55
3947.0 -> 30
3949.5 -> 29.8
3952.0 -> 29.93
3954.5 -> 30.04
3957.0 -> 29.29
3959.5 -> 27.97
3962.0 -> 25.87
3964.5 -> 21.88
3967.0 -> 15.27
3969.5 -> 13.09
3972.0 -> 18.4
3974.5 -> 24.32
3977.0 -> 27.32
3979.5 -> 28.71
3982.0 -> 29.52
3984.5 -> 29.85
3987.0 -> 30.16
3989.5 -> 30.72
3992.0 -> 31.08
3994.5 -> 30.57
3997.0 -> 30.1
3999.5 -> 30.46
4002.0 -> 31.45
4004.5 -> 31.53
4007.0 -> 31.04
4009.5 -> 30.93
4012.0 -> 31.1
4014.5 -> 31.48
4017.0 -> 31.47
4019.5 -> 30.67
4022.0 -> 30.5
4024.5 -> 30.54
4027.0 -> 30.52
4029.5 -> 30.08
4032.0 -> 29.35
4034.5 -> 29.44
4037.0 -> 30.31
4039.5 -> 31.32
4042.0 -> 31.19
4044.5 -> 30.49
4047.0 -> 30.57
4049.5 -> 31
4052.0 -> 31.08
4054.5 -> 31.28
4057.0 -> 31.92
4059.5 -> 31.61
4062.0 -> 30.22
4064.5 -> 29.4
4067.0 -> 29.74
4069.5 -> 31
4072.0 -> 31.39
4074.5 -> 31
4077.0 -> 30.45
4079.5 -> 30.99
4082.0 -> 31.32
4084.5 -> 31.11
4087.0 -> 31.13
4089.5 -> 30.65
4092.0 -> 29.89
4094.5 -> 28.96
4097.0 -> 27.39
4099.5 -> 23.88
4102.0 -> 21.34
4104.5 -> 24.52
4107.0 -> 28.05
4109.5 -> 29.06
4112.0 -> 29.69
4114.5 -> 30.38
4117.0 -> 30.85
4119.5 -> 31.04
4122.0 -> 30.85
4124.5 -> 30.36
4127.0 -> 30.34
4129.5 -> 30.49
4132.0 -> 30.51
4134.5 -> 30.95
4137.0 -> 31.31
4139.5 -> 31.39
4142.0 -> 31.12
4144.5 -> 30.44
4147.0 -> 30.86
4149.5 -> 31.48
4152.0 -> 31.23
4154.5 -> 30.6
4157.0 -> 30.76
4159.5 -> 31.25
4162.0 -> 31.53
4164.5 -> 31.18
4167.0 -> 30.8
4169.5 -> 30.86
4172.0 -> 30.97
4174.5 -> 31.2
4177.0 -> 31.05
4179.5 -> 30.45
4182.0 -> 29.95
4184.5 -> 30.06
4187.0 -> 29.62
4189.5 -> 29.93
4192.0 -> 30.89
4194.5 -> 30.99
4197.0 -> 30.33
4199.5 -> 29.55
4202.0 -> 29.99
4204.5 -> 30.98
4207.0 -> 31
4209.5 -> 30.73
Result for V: 1.2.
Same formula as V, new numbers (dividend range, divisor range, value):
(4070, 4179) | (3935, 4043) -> 1.13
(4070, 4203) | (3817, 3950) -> 1.27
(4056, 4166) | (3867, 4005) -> 1.21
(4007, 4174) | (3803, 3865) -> 1.27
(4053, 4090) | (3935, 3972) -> 1.29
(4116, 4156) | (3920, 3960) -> 1.29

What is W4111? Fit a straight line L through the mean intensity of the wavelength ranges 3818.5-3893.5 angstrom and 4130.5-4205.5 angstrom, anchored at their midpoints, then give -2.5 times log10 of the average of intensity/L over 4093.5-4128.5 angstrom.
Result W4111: 0.06 mag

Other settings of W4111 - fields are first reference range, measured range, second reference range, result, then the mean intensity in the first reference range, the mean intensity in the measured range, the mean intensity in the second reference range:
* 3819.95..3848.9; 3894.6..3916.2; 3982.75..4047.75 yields -0.053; 25.3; 28.8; 30.6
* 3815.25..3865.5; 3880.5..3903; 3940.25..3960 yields 0.102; 26.8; 25.6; 29.5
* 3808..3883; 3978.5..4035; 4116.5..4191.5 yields -0.046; 27.5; 30.5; 30.8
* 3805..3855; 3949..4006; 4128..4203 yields 0.051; 26.8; 27.3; 30.7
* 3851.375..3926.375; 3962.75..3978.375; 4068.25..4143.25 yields 0.377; 28.1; 20.3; 29.7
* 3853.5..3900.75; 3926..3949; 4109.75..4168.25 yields 0.159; 27.5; 24.4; 30.8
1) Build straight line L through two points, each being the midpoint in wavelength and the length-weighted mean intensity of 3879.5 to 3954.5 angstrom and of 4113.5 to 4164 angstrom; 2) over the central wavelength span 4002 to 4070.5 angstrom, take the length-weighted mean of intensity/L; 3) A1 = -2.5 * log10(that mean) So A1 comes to -0.06 mag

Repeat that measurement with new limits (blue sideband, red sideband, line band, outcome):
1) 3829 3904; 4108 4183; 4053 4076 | -0.04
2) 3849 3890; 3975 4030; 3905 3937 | 0.11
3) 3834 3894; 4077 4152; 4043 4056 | -0.07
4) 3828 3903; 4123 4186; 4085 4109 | 0.10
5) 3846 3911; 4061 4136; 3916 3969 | 0.11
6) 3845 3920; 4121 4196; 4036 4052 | -0.04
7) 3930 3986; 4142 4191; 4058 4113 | -0.03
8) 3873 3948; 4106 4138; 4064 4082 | -0.04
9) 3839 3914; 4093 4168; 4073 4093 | -0.05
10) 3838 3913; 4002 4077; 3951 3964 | 0.04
